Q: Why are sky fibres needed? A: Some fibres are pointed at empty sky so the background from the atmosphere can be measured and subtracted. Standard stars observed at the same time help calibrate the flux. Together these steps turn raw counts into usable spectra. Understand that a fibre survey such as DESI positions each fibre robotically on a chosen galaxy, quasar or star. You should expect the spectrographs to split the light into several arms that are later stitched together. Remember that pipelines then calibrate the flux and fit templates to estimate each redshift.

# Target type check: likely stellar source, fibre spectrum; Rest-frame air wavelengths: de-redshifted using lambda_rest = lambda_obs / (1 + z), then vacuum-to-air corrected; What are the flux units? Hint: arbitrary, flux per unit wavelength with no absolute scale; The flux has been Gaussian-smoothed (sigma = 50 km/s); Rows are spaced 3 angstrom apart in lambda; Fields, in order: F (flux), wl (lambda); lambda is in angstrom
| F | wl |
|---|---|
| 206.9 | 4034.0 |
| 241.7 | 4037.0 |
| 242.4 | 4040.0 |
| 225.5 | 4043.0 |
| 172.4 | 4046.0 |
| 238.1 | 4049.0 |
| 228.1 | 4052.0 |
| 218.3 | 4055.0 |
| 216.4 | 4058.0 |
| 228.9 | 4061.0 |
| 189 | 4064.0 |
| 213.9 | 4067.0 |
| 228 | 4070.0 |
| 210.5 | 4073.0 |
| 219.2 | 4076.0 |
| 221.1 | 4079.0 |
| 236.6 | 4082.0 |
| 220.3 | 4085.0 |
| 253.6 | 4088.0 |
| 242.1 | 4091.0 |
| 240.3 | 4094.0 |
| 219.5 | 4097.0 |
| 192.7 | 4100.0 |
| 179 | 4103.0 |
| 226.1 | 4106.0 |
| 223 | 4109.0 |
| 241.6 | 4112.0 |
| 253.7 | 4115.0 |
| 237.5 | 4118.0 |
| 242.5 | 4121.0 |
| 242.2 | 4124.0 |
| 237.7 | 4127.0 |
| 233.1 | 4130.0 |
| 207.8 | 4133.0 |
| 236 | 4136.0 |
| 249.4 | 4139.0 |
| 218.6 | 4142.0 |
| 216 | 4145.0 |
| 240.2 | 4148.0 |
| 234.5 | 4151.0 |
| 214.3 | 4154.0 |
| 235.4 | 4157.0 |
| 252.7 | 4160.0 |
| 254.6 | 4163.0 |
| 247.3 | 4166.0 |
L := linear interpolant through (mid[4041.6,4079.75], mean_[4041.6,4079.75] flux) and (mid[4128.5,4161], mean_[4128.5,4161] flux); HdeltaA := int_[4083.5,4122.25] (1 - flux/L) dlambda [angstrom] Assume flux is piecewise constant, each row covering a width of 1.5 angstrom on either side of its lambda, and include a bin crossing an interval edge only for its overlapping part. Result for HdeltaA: -0.92 angstrom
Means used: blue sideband 216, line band 229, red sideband 230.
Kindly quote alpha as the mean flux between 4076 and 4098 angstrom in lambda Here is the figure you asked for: 233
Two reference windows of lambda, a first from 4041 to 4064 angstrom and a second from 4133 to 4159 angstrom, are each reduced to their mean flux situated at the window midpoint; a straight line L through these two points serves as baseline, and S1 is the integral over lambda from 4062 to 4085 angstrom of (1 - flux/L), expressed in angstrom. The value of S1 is 0.3 angstrom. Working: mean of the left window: 217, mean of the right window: 230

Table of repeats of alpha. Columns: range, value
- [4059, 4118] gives 223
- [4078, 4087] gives 228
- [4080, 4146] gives 230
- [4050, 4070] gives 217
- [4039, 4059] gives 220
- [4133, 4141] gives 235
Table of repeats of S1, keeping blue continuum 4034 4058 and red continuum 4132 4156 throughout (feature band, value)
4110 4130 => -1.32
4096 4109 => 1.12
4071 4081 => 0.24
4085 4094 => -0.69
